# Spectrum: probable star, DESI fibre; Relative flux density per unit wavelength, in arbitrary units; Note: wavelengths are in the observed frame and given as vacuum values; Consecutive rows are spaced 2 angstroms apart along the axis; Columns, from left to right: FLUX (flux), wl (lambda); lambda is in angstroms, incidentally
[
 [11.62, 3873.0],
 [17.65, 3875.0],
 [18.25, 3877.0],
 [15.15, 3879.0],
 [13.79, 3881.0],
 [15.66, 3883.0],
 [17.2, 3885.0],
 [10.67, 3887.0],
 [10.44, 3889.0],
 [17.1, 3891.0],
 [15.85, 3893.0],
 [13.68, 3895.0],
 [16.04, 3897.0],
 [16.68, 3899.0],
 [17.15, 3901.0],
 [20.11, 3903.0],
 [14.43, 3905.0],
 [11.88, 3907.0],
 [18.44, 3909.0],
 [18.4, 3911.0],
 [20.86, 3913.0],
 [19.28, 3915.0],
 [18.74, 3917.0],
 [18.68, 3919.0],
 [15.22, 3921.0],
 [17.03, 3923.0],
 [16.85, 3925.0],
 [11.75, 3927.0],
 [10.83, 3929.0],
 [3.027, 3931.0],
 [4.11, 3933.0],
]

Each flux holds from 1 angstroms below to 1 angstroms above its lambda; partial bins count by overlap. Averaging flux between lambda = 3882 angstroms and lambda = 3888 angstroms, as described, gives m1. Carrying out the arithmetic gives 14.5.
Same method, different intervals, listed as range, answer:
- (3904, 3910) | 14.9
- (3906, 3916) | 17.8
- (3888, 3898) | 14.6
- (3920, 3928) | 15.2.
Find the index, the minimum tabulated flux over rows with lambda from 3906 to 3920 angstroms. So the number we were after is 11.88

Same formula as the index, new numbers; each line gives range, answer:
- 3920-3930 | 10.83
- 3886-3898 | 10.44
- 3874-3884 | 13.79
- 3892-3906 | 13.68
